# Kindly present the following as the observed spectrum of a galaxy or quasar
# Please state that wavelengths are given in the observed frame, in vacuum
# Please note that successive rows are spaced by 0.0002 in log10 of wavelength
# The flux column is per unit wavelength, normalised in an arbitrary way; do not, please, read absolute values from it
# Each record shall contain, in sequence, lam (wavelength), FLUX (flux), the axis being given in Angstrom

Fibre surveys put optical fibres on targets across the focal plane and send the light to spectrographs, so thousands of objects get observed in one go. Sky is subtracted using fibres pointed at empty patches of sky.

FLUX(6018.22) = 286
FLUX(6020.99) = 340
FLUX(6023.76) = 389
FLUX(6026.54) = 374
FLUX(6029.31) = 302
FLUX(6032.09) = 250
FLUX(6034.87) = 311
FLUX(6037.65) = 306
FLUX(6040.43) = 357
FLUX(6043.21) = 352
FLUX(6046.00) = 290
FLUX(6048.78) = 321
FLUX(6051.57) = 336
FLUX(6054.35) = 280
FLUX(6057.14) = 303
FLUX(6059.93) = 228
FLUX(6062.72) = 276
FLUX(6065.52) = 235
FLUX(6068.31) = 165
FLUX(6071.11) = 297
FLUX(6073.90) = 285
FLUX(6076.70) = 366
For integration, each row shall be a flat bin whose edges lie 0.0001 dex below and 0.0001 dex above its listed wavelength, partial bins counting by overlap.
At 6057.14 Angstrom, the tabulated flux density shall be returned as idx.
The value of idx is 303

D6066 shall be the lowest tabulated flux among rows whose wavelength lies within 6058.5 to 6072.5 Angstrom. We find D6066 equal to 165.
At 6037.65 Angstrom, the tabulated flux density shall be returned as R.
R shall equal 306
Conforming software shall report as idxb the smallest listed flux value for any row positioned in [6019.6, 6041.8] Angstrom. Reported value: 250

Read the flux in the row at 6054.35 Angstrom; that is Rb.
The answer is 280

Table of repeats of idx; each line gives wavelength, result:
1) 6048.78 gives 321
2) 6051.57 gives 336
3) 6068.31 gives 165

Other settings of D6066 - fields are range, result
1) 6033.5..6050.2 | 290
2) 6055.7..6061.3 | 228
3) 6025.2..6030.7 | 302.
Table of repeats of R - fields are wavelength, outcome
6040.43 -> 357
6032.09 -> 250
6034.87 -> 311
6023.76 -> 389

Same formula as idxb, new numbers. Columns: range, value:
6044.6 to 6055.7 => 280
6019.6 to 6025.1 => 340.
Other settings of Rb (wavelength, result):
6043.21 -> 352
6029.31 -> 302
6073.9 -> 285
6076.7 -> 366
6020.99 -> 340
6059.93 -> 228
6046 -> 290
